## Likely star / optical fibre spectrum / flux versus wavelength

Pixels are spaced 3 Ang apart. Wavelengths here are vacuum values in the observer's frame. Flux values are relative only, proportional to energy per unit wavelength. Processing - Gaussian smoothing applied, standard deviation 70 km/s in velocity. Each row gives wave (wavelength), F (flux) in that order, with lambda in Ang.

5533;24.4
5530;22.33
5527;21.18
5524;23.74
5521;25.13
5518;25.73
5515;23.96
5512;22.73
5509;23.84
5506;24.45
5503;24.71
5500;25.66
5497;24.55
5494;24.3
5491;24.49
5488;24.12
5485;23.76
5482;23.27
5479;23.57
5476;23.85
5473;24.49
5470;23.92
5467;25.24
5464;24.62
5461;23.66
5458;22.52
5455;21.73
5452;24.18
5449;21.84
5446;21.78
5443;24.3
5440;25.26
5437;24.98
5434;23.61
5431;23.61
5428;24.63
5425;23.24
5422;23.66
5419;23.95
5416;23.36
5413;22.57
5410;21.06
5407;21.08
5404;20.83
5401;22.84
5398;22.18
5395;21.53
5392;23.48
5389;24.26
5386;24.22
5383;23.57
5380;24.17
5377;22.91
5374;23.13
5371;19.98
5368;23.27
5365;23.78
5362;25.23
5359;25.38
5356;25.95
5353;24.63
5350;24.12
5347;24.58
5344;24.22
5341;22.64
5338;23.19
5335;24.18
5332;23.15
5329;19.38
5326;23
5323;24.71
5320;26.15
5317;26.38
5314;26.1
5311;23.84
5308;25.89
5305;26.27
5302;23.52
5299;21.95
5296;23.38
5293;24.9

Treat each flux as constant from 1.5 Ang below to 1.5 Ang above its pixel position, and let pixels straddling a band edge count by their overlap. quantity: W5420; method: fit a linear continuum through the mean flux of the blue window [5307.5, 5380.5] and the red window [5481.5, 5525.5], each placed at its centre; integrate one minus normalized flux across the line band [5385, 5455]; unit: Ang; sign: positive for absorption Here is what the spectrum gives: 3.0 Ang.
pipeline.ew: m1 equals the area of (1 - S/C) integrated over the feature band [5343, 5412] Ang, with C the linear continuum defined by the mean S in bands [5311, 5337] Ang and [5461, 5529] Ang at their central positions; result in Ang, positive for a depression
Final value 2.3 Ang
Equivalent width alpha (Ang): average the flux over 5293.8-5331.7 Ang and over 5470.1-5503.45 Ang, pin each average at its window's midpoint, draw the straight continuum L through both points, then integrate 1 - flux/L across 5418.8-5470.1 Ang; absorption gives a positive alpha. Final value 1.1 Ang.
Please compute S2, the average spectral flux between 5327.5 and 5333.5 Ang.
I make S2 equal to 21.3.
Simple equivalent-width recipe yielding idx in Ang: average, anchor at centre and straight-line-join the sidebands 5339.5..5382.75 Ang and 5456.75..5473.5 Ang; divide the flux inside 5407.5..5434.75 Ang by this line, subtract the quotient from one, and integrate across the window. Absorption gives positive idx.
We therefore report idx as 0.9 Ang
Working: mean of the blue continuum 23.8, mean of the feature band 23.2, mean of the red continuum 24.1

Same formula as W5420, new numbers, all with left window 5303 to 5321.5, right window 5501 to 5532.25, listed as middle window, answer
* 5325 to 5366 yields 2.54 Ang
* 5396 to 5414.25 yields 2.28 Ang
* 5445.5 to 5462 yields 1.19 Ang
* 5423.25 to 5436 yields 0.42 Ang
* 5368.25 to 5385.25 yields 1.53 Ang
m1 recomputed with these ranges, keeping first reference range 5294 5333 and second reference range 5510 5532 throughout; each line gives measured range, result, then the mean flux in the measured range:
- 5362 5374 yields 0.6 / 22.8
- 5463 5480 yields -0.4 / 24.3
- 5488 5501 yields -0.5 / 24.6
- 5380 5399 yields 0.5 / 23.3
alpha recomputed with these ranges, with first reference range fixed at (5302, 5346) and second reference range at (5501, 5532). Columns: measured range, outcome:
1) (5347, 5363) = -0.6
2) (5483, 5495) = -0.1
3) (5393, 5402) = 0.7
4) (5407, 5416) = 0.8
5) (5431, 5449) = 0.1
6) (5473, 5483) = 0.1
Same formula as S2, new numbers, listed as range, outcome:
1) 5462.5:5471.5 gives 24.6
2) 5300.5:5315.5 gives 25.1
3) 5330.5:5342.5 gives 23.3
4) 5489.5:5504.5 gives 24.7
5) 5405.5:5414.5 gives 21.6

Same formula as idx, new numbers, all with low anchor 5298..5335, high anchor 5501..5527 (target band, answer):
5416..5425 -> 0.20 Ang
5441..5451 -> 0.54 Ang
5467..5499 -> 0.04 Ang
